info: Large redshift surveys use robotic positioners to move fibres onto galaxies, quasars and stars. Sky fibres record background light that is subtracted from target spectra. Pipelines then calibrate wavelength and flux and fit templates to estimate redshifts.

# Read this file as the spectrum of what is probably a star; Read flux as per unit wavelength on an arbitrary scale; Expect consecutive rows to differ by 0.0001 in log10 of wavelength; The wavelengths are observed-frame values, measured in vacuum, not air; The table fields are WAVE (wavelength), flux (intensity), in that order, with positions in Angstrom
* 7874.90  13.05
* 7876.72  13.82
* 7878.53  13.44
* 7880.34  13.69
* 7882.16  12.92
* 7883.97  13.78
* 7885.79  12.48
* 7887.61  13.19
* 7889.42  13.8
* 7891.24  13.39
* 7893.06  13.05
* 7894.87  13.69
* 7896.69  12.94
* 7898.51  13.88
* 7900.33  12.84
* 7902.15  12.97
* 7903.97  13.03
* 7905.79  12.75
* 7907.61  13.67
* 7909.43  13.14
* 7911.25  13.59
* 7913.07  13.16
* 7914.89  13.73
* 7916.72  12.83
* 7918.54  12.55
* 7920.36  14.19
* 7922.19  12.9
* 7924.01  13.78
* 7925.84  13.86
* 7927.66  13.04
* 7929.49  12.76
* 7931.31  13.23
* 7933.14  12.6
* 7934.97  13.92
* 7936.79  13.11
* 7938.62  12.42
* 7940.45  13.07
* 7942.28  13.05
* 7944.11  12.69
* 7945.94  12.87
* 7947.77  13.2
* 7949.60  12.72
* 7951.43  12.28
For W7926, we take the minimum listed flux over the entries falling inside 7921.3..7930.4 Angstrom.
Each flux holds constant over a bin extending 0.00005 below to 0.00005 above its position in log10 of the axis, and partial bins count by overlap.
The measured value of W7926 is 12.76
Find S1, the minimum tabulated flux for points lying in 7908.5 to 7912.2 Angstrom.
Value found 13.14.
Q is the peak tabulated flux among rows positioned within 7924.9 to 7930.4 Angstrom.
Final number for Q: 13.86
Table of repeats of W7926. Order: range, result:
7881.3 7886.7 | 12.48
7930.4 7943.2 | 12.42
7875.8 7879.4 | 13.44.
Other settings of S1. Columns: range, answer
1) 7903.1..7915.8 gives 12.75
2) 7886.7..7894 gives 13.05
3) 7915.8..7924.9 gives 12.55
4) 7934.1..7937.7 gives 13.11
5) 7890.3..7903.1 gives 12.84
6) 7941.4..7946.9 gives 12.69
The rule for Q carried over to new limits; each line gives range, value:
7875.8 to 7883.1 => 13.82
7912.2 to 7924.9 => 14.19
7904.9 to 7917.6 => 13.73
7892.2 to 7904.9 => 13.88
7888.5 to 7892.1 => 13.8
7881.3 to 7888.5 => 13.78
